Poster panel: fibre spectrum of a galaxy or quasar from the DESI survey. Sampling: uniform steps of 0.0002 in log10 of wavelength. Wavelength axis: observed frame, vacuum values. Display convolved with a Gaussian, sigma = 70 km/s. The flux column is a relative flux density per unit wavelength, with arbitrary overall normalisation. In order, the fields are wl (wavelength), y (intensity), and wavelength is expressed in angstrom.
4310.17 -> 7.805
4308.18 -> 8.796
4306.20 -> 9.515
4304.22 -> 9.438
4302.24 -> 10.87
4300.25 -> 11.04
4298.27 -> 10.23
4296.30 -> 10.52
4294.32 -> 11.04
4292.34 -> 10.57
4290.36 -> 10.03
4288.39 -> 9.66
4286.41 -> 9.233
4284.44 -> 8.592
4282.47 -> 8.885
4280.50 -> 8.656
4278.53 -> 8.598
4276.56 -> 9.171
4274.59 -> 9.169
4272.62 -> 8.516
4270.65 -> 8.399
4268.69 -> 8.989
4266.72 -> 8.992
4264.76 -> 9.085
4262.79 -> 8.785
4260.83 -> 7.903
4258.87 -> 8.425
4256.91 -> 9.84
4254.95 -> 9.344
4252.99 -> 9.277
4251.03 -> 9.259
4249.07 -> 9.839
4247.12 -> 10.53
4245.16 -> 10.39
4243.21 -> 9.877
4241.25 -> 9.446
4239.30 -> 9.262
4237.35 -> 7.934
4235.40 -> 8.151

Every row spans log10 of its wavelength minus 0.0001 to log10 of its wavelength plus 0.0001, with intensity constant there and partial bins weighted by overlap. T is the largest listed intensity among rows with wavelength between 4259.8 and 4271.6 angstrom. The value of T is 9.085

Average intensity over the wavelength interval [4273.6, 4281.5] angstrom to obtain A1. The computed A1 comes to 8.9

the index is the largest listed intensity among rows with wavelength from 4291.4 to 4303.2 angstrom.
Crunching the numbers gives 11.04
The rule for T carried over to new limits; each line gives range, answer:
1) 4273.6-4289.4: 9.66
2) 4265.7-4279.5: 9.171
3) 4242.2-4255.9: 10.53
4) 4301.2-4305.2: 10.87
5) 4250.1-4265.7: 9.84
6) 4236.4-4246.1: 10.39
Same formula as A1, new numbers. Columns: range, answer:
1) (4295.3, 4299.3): 10.4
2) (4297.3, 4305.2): 10.4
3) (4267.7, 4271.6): 8.7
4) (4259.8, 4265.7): 8.58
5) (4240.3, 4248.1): 10.1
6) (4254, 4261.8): 8.88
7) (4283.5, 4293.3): 9.62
